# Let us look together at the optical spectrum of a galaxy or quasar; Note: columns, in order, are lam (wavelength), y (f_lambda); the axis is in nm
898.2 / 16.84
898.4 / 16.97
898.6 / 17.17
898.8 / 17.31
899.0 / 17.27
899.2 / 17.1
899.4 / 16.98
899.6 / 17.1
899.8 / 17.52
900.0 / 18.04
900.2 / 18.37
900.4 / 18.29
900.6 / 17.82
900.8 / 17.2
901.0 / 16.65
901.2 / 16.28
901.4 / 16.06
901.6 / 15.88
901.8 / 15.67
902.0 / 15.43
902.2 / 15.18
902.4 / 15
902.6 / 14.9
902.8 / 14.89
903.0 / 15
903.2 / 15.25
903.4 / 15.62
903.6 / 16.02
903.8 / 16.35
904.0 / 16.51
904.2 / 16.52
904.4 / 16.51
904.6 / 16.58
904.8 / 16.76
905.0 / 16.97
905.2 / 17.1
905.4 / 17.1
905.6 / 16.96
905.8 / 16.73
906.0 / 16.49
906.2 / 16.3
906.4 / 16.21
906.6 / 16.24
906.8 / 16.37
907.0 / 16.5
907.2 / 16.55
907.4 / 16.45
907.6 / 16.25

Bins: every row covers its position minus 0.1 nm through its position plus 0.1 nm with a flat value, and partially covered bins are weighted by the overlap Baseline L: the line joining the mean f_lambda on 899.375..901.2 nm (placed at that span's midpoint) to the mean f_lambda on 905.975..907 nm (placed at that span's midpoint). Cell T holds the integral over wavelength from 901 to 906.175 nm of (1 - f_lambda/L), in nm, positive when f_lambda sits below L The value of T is 0.24 nm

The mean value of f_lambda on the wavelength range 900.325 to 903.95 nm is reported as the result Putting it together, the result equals 16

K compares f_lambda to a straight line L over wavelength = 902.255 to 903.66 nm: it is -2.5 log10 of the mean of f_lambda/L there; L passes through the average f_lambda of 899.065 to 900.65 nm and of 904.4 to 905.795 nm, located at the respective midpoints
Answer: 0.13 mag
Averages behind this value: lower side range 17.6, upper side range 16.9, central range 15.2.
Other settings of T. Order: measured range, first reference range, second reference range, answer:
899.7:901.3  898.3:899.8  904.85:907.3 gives -0.04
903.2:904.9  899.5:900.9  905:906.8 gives 0.07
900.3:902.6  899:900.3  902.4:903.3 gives -0.02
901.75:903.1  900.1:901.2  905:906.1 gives 0.17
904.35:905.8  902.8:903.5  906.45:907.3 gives -0.09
